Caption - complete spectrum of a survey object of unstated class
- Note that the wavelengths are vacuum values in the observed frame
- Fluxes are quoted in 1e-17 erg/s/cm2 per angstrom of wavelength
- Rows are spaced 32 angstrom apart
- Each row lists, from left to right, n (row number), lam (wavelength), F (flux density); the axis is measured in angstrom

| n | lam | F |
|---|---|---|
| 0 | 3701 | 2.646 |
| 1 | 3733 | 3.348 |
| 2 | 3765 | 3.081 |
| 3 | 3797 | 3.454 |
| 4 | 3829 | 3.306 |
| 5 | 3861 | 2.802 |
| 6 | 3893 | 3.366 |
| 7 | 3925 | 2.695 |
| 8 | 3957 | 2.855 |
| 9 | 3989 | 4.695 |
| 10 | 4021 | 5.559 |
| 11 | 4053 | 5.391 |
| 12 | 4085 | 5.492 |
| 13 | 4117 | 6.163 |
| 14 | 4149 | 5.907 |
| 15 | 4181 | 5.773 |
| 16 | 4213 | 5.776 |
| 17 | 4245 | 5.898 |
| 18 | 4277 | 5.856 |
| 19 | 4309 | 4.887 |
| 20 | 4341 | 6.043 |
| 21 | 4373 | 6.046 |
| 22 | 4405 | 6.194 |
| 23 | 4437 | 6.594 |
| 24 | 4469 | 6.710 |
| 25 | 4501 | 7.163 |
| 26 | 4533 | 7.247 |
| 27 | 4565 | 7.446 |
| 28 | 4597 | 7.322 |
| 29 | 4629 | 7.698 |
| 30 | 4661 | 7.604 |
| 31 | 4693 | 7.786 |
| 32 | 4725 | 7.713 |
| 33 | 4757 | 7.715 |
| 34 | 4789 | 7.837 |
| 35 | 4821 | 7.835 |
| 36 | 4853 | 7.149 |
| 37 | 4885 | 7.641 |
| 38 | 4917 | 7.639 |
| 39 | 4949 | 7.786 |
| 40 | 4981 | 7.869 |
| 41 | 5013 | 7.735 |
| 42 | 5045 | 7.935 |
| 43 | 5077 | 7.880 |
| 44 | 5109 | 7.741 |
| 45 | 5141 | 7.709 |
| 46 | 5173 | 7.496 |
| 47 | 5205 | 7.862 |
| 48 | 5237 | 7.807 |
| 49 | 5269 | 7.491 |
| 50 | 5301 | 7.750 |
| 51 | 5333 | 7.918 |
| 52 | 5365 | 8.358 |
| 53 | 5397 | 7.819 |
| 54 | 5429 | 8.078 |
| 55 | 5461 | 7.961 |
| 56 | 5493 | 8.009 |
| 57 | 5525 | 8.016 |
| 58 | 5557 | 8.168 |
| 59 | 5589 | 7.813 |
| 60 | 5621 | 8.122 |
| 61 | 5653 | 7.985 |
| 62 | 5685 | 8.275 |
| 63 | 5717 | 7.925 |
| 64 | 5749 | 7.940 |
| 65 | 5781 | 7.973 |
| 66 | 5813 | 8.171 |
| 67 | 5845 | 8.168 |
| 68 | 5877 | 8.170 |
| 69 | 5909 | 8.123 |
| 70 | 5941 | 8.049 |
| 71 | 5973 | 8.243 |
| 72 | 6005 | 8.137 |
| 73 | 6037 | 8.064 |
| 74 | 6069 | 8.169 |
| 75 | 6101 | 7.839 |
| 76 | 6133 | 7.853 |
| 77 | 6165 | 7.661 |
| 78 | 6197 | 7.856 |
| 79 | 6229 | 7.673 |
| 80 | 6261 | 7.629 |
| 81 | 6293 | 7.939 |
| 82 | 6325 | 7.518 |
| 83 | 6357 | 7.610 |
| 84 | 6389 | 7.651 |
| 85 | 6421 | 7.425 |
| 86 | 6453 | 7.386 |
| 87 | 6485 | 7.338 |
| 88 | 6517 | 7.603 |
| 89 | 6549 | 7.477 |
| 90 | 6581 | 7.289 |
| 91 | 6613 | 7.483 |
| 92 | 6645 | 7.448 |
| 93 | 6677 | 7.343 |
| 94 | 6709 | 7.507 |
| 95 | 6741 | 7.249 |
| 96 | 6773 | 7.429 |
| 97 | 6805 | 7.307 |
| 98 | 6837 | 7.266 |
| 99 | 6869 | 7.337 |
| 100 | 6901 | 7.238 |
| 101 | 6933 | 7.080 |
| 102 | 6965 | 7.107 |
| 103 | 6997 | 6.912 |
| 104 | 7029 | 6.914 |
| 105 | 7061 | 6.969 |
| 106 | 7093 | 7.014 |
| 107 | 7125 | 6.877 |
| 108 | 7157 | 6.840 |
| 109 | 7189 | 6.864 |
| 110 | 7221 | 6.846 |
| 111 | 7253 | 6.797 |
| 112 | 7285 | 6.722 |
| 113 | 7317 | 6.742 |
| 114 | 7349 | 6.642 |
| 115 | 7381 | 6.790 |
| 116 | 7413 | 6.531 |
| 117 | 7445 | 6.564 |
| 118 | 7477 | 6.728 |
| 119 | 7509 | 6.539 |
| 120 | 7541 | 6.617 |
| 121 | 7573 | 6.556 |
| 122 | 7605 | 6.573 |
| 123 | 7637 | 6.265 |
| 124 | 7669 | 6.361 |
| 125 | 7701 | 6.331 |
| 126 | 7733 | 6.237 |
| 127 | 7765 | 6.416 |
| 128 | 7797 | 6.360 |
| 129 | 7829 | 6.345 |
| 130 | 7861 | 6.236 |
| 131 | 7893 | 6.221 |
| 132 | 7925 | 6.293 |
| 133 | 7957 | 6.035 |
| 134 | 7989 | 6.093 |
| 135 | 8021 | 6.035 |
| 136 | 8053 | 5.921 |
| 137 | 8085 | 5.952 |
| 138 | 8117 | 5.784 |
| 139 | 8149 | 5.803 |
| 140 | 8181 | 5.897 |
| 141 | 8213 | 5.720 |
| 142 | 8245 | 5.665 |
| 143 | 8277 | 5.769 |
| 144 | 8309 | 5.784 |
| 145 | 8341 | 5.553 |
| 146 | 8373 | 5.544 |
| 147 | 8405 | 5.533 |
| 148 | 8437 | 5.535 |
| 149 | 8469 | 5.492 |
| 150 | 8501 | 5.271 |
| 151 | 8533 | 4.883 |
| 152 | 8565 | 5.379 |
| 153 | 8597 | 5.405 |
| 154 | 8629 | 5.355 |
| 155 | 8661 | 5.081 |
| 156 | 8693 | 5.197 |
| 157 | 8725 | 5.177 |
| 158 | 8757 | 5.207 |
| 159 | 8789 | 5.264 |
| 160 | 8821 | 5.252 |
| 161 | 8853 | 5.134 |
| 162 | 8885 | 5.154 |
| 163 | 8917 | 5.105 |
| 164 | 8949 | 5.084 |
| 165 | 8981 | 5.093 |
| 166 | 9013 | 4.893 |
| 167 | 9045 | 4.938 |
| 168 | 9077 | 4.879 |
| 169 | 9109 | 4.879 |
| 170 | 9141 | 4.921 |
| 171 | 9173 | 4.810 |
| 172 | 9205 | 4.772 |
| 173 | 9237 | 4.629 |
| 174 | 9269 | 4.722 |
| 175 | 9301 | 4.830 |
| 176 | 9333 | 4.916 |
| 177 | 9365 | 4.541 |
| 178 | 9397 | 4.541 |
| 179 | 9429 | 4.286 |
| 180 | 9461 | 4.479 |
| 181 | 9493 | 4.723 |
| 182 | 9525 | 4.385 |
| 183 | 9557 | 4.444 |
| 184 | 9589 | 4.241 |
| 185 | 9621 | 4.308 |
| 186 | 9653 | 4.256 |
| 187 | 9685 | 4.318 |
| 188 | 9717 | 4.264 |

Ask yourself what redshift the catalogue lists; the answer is 0.000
